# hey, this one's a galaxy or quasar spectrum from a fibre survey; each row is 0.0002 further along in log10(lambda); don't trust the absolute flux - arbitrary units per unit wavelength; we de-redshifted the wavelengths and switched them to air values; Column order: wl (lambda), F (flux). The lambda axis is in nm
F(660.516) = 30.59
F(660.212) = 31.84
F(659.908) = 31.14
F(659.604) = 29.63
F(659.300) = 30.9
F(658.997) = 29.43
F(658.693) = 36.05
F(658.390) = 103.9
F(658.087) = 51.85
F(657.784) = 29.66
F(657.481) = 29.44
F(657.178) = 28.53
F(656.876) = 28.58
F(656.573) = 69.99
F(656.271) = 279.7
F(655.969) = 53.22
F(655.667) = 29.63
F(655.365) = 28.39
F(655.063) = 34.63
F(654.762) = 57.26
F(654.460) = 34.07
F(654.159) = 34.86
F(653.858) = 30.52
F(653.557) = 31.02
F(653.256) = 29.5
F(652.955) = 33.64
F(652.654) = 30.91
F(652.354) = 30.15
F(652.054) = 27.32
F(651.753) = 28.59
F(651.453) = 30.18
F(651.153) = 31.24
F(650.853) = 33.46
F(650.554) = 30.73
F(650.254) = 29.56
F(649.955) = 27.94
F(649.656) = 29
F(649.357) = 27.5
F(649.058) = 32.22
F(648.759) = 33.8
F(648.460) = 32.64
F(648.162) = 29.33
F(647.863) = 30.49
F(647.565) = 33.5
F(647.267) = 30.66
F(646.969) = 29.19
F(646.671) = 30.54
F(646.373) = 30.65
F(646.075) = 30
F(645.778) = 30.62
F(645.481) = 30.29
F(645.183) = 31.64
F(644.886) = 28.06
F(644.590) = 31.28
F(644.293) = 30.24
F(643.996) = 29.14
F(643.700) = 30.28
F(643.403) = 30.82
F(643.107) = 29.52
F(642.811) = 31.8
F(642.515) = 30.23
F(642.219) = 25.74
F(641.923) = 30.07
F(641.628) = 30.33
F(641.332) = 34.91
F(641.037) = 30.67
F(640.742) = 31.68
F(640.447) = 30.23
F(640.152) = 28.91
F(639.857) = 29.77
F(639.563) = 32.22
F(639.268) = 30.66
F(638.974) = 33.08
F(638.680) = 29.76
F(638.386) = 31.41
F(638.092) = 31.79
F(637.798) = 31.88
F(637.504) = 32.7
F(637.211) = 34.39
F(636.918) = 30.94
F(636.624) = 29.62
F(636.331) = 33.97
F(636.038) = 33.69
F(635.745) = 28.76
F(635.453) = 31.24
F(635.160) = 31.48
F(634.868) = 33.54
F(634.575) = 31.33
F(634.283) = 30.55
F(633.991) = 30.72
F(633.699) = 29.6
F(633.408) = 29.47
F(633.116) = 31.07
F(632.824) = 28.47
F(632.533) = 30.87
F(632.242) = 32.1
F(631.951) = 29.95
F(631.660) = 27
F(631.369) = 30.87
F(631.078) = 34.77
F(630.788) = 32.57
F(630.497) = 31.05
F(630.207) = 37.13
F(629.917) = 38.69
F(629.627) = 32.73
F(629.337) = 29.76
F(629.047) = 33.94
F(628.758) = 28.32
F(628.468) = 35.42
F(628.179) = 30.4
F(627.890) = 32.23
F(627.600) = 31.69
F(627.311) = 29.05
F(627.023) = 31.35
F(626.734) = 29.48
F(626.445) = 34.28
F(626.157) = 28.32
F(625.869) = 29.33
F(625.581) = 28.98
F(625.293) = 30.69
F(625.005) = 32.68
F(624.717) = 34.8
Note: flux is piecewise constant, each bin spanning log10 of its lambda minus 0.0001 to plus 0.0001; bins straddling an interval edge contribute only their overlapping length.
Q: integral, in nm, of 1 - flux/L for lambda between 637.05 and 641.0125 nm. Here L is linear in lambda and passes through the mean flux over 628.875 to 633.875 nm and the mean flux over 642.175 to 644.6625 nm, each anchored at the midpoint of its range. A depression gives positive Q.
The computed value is -0.10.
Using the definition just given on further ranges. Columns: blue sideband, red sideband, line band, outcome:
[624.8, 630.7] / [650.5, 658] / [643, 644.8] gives 0.43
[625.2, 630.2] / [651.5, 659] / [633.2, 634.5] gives 0.19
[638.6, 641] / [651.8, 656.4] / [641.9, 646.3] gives 0.77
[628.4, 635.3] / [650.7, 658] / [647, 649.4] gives 0.58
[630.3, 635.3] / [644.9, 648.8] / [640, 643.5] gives 0.06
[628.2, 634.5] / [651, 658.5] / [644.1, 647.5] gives 0.91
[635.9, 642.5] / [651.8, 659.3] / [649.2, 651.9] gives 0.83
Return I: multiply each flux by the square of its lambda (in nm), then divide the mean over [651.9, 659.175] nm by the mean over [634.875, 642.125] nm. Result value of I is 1.64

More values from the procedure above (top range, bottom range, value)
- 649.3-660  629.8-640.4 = 1.45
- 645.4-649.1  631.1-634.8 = 1.07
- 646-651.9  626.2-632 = 1.02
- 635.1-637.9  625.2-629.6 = 1.06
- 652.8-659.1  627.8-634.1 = 1.77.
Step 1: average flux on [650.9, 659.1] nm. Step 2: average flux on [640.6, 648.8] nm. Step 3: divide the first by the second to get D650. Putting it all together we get 1.53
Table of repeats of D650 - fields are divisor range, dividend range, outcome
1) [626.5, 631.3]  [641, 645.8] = 0.94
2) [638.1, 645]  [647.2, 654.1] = 1.00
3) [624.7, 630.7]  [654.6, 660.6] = 1.64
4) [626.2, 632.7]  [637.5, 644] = 0.96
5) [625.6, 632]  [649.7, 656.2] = 1.14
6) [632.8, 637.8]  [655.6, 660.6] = 1.76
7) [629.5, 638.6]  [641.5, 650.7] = 0.95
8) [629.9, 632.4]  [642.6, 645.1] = 0.93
